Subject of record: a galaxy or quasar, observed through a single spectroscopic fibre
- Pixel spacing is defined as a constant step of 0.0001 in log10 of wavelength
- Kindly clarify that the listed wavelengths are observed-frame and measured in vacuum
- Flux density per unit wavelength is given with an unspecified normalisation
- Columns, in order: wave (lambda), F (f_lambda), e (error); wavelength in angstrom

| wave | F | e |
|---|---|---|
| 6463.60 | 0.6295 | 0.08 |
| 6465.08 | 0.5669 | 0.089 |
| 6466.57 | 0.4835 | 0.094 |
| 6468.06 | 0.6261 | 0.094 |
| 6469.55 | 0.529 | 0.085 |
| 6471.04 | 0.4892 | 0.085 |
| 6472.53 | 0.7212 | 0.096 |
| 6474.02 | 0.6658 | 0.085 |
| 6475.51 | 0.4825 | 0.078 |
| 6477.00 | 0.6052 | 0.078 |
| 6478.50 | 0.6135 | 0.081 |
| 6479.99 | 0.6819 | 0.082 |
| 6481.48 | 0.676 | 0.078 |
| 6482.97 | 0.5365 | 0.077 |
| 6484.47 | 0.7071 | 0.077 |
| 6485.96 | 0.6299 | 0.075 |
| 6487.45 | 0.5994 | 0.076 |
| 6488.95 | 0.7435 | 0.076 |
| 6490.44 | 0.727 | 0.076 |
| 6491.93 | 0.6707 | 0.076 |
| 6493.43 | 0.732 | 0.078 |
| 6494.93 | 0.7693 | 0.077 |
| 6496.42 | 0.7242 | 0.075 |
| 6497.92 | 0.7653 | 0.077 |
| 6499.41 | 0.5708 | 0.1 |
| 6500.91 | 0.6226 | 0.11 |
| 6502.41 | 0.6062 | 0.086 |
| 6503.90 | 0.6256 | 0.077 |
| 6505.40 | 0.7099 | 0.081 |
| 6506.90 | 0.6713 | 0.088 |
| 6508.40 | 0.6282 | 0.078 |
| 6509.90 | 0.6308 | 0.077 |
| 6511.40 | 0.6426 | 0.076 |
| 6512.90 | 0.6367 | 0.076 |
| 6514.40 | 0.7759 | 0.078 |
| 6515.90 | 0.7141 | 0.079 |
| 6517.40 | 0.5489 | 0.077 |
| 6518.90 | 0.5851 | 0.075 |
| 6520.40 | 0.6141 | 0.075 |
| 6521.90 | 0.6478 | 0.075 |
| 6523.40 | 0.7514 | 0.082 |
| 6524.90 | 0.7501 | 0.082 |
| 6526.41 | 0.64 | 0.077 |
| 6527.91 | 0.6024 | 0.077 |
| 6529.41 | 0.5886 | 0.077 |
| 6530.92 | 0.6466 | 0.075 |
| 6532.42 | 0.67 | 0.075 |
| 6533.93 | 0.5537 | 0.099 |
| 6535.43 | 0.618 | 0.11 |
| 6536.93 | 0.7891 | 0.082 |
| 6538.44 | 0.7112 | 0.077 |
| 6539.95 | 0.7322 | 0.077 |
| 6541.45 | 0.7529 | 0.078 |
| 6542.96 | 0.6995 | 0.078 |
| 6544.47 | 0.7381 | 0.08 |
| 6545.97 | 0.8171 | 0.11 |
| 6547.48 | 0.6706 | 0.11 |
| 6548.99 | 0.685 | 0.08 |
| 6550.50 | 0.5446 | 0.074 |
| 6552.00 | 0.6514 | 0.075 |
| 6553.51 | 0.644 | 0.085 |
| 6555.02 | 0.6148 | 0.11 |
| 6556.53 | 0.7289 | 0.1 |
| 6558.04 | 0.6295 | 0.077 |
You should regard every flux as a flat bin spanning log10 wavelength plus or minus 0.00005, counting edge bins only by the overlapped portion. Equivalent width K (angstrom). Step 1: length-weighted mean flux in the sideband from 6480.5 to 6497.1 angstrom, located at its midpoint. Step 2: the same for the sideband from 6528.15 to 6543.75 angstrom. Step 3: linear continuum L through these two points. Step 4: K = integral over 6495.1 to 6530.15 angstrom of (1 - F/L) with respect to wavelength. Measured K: 1.1 angstrom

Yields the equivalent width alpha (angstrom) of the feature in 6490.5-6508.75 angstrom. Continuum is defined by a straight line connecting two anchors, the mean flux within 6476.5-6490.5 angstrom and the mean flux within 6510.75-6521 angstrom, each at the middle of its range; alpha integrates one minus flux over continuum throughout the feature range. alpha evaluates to -0.85 angstrom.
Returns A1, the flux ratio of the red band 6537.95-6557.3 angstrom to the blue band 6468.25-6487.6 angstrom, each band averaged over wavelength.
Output 1.13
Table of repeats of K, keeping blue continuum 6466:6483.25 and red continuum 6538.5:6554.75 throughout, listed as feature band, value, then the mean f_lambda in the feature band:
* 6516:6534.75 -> 0.8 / 0.636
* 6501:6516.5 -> -0.5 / 0.662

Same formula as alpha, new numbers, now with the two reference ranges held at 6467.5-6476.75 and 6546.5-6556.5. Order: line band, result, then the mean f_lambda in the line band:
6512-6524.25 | -0.77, 0.66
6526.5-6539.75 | -0.39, 0.651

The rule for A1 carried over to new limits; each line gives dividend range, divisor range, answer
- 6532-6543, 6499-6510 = 1.09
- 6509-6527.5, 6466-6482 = 1.10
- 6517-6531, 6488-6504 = 0.93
